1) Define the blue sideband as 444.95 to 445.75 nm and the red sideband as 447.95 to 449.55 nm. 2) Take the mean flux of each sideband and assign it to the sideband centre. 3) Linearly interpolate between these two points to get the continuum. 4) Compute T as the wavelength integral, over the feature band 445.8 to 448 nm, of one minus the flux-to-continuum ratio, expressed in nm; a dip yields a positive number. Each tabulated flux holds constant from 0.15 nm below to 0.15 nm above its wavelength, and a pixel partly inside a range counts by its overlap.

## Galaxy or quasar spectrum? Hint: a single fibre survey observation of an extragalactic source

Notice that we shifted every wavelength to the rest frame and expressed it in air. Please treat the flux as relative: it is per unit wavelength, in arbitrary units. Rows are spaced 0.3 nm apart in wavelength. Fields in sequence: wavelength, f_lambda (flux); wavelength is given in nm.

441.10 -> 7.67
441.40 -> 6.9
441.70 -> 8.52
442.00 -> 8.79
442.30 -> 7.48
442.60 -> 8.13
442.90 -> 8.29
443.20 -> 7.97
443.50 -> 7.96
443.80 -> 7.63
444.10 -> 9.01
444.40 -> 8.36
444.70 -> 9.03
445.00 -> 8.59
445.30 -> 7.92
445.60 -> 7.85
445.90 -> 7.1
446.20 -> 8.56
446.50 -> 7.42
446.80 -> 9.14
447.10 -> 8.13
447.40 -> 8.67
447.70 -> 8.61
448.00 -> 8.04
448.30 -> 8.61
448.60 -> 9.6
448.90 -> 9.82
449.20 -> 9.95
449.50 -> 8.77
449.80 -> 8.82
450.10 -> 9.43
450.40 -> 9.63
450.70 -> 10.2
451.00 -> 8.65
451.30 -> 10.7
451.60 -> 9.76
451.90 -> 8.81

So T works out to 0.09 nm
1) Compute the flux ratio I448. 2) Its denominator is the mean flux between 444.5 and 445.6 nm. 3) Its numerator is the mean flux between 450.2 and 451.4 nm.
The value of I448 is 1.16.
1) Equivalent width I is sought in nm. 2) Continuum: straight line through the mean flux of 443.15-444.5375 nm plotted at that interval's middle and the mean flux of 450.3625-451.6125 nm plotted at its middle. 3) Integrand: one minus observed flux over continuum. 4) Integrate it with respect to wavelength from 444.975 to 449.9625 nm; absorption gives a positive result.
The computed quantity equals 0.25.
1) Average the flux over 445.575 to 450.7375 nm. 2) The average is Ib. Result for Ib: 8.79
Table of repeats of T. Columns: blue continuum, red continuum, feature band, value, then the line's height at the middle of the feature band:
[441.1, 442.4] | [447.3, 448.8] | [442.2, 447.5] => 0.09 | 8.32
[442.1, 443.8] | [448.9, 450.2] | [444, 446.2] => 0.03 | 8.4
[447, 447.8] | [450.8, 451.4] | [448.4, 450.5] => -0.07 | 9.12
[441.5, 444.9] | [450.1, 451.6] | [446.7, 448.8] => 0.10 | 9.15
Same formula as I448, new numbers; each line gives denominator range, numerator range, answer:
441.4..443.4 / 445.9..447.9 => 1.03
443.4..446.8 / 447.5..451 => 1.12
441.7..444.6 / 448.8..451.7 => 1.16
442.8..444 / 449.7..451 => 1.18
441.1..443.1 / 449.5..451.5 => 1.19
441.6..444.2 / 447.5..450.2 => 1.11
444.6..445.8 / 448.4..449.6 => 1.15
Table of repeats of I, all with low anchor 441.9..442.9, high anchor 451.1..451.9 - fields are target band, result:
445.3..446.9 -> 0.156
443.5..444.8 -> 0.006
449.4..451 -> 0.050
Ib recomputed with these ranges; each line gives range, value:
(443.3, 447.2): 8.21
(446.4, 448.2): 8.37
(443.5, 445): 8.46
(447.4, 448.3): 8.43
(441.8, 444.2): 8.15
